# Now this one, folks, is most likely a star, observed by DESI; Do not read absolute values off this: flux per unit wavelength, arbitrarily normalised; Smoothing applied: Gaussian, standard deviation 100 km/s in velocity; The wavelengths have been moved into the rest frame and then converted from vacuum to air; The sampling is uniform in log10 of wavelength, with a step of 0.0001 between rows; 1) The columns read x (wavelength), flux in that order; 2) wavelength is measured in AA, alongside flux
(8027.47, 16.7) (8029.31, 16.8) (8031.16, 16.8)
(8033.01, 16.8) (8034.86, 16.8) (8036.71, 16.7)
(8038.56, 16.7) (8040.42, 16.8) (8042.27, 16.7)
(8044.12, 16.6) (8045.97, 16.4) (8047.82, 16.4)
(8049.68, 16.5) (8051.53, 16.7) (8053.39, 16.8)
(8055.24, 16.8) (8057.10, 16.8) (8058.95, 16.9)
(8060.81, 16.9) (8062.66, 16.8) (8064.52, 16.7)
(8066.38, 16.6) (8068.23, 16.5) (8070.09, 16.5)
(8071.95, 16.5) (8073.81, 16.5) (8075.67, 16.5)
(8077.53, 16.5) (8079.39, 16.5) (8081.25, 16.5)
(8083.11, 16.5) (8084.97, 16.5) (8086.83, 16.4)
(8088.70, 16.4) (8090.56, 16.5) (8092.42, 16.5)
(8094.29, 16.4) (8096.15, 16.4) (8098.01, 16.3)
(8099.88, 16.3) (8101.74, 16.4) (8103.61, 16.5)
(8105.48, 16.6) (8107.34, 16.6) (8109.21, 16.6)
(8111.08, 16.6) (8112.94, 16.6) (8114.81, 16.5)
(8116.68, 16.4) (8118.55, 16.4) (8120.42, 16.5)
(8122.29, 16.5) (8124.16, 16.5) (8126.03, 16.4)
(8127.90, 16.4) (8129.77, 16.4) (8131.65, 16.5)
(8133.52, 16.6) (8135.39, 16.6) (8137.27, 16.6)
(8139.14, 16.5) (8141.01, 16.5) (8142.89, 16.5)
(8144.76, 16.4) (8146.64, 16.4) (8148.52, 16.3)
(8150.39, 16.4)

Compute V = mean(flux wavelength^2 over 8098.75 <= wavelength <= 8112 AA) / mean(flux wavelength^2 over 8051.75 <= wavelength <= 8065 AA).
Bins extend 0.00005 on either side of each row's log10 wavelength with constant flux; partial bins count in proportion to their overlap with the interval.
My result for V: 1.0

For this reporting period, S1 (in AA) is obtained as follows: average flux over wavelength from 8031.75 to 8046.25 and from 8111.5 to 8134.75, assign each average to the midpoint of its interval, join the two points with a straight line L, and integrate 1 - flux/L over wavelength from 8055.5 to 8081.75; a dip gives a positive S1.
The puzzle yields 0.0 AA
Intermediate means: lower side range 16.7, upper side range 16.5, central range 16.6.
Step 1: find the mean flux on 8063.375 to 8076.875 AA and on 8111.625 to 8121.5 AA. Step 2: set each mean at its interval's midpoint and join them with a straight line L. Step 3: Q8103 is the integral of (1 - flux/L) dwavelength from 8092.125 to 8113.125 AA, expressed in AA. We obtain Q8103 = 0.0 AA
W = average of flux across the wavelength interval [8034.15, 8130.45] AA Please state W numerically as 16.6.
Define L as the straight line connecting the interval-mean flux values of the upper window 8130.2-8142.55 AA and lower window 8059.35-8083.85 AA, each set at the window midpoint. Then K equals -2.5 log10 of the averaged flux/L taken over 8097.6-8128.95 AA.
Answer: 0.00 mag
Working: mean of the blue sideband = 16.6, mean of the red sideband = 16.5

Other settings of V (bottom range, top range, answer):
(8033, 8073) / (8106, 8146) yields 1.01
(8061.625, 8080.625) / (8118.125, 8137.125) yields 1.01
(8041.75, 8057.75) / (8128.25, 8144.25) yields 1.01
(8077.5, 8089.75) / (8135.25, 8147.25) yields 1.02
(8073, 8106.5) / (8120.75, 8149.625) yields 1.01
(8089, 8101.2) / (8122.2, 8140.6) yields 1.01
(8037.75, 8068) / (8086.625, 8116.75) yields 1.00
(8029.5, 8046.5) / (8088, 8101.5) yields 1.00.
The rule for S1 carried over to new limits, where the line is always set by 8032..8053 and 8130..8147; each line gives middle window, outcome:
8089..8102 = 0.1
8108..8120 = 0.0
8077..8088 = 0.1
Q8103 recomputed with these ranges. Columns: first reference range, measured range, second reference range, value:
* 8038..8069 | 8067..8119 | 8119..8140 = 0.33 AA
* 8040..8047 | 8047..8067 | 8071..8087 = -0.17 AA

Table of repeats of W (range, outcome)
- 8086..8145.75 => 16.5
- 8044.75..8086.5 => 16.6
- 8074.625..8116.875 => 16.5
